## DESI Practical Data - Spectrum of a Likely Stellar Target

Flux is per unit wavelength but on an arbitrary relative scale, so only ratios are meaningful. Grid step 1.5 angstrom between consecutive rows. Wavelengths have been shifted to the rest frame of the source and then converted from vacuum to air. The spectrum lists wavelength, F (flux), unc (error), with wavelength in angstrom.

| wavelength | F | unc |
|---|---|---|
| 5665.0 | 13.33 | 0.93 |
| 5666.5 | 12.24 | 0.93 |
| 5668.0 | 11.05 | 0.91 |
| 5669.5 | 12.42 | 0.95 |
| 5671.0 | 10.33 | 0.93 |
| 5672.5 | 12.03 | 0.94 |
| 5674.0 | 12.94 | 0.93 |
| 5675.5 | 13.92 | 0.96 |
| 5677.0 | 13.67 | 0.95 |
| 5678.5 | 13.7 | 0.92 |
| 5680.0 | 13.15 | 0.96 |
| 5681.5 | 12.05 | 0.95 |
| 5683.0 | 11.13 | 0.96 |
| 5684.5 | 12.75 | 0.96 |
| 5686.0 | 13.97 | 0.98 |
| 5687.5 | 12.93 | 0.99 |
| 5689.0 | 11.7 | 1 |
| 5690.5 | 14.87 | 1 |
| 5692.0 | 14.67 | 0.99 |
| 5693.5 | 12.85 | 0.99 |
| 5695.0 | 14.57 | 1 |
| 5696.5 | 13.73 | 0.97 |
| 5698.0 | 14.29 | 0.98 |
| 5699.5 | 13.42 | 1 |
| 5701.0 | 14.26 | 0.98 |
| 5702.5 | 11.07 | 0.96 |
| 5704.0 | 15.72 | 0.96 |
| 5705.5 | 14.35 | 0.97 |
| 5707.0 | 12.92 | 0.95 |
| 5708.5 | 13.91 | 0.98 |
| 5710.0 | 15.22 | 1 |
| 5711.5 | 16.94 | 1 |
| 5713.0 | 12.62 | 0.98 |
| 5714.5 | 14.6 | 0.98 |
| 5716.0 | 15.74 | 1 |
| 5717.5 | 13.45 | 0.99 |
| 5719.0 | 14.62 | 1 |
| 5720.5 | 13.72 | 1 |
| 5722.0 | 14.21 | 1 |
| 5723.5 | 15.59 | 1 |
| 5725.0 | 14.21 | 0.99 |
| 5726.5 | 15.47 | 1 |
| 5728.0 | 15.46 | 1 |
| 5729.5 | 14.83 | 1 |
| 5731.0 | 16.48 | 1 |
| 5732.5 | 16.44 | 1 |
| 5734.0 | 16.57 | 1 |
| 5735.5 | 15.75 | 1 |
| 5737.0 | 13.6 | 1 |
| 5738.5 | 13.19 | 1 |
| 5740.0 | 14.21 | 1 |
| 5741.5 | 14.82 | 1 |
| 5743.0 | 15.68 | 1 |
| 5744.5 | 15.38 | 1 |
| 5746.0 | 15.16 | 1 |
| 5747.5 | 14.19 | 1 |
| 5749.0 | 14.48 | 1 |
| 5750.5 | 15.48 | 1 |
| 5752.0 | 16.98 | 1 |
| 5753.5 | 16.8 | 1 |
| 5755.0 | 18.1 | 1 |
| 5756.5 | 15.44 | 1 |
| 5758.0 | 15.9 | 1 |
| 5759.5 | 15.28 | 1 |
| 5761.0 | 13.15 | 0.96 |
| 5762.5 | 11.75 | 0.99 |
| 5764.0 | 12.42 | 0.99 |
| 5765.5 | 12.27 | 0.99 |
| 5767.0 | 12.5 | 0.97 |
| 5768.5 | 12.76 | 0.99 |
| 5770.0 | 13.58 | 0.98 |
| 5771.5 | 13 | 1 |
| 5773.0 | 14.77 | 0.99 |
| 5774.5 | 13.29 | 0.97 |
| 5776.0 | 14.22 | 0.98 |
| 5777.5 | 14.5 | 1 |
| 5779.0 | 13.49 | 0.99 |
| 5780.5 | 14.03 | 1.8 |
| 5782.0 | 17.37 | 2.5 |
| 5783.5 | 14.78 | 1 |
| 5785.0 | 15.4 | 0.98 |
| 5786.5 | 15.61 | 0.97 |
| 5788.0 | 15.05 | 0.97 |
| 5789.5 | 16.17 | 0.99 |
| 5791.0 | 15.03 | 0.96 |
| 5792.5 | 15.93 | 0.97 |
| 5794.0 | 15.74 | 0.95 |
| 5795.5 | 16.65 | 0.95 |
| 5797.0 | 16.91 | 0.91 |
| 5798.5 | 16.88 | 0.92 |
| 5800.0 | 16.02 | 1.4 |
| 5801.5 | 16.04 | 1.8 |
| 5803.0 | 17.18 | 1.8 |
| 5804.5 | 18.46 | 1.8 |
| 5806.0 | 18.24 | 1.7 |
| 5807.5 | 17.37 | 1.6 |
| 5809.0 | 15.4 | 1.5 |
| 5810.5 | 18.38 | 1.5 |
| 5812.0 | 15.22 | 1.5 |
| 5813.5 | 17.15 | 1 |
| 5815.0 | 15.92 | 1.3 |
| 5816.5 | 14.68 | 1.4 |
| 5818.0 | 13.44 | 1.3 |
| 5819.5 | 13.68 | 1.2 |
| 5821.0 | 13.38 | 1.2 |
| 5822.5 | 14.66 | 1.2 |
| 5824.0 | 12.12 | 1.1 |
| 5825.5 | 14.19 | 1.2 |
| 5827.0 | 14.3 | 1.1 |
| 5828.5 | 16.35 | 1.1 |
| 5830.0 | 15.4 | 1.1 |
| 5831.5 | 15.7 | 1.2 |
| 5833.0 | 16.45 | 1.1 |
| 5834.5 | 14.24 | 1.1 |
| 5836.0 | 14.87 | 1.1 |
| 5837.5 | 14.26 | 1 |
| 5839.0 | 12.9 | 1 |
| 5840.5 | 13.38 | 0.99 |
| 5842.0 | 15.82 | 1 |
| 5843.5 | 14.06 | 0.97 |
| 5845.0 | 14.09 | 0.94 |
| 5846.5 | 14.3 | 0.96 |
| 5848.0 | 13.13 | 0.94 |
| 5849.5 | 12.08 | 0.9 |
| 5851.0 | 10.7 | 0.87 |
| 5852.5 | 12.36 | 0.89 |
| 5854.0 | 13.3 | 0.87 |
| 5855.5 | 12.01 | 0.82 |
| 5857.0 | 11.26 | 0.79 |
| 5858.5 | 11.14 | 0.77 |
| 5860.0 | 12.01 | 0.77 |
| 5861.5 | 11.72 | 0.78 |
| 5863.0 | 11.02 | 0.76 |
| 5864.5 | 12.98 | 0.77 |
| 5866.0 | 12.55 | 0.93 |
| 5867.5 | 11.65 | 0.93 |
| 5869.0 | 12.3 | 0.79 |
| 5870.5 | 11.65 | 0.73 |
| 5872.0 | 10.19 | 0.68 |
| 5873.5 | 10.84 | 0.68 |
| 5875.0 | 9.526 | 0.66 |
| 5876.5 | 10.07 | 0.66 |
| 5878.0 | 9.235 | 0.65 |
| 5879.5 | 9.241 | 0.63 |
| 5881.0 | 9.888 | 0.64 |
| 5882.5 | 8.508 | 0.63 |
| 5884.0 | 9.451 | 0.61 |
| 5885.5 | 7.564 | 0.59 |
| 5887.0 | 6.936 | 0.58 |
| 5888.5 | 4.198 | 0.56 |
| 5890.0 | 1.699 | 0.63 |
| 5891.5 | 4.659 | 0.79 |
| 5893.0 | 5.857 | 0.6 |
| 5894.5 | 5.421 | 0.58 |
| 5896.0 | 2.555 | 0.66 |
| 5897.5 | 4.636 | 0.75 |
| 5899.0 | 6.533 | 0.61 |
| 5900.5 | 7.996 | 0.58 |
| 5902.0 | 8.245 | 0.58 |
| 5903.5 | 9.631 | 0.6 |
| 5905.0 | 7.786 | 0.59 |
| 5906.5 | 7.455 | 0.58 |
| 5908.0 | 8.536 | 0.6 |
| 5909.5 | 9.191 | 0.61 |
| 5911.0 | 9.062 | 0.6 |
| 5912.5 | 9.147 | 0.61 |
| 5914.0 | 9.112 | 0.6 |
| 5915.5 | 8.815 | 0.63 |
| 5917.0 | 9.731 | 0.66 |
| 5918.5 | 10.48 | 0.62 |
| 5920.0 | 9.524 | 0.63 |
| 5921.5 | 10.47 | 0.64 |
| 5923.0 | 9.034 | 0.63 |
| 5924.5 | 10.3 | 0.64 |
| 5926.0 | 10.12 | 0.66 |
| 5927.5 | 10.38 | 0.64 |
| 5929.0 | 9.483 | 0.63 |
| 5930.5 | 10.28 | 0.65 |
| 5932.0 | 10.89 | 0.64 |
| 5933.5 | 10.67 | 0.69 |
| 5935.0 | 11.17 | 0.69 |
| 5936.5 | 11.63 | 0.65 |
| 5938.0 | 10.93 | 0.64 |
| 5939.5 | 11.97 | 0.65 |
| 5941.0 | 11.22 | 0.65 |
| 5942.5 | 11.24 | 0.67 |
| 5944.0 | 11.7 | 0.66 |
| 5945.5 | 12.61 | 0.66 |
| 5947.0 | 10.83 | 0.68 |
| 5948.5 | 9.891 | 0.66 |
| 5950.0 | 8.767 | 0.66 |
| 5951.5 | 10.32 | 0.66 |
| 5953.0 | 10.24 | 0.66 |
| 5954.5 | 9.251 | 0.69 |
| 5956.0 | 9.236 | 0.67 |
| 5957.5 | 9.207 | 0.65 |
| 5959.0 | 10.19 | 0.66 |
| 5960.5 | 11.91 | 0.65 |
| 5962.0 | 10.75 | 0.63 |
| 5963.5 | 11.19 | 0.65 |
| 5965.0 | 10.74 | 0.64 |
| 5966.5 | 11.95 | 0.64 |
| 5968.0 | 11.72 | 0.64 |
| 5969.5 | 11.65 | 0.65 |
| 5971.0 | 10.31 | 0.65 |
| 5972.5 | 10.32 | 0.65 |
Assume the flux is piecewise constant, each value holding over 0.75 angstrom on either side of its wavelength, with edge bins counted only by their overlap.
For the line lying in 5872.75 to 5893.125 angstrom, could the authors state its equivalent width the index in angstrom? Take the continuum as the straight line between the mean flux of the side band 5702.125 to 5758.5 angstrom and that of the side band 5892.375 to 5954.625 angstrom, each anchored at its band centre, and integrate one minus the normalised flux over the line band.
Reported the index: 5.48 angstrom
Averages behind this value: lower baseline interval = 15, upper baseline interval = 9.37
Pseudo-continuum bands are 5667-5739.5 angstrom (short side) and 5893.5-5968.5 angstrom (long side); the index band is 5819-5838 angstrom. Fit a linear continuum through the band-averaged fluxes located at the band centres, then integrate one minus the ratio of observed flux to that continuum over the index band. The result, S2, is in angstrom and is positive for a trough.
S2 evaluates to -5.0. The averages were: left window 13.9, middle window 14.6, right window 9.66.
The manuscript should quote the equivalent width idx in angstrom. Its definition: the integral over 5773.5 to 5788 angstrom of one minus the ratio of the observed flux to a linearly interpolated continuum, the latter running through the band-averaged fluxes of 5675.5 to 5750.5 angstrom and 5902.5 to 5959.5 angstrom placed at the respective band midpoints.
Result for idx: -2.0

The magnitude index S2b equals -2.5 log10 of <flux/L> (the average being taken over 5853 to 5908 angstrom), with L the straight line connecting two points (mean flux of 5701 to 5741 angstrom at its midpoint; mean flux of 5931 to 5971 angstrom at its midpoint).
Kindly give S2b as 0.32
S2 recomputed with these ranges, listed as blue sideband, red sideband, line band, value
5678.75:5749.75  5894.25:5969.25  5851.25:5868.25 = -1.11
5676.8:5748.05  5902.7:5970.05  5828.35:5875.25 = -4.66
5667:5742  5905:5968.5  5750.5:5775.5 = -2.48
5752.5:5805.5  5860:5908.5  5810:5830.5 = -3.89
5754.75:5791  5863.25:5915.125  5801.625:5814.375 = -4.65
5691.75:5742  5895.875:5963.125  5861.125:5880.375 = 0.11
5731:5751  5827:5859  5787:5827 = -4.31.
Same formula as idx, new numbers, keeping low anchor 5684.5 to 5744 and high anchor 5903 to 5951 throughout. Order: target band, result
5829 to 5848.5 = -4.4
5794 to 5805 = -3.6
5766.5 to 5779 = -0.4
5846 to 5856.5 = -0.8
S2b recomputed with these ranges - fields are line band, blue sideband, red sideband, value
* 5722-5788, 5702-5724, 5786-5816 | 0.04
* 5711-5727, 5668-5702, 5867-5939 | -0.18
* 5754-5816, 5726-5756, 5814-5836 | -0.02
